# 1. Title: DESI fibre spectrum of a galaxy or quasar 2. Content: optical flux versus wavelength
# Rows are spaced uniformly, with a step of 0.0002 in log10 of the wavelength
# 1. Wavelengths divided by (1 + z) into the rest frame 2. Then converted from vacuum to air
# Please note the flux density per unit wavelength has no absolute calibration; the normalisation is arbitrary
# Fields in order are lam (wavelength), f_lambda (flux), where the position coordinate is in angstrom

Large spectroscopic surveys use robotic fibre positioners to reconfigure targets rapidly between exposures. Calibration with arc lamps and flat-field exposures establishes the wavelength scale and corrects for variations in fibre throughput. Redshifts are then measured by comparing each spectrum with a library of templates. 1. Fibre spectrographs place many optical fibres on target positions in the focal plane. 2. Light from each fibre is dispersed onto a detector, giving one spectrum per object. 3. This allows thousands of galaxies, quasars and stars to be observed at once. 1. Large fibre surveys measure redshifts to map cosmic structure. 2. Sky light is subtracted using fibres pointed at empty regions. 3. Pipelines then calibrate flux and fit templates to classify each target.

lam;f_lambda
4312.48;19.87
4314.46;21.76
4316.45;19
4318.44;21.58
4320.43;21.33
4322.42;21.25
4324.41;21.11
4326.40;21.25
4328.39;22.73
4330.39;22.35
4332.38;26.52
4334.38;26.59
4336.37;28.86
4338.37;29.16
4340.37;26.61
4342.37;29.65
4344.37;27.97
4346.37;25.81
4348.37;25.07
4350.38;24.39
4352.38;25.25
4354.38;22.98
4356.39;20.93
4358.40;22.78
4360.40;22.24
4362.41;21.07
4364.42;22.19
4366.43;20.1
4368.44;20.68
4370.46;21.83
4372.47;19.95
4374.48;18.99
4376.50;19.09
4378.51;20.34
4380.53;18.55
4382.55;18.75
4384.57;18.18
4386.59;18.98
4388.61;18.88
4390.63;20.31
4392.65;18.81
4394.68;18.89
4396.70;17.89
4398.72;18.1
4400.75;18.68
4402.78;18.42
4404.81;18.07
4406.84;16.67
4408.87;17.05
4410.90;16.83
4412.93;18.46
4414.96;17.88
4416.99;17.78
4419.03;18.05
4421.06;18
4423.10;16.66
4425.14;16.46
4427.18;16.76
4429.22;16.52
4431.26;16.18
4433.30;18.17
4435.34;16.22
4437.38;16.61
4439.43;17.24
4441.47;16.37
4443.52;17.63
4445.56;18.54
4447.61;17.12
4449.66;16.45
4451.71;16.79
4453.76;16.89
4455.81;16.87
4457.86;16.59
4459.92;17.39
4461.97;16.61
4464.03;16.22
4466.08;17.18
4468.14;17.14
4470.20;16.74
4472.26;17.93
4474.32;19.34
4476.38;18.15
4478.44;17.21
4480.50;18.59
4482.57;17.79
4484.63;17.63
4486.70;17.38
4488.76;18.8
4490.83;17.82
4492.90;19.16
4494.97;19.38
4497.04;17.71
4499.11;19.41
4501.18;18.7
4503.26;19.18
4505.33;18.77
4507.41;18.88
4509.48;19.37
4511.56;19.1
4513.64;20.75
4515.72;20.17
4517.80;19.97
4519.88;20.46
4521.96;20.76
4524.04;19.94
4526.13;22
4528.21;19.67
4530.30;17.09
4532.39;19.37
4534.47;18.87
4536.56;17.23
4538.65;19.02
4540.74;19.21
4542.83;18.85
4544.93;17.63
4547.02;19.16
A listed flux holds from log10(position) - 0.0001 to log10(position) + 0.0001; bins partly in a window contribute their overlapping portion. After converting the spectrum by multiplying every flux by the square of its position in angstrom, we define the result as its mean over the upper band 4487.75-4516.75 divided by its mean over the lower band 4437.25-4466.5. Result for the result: 1.15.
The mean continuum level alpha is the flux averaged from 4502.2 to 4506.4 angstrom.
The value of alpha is 18.9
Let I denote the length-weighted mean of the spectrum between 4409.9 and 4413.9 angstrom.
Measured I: 17.6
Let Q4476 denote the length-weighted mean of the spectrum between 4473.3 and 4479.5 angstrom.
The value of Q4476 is 18.2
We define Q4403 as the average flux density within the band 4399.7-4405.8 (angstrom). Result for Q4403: 18.4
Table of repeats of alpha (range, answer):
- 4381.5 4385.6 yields 18.5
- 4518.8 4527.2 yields 20.8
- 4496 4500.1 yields 18.6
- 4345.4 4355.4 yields 24.7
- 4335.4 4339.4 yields 29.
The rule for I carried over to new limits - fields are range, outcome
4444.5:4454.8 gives 17.2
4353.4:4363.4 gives 22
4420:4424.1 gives 17.3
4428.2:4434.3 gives 17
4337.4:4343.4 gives 28.5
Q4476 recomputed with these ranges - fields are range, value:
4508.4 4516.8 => 19.8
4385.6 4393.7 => 19.2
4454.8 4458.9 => 16.7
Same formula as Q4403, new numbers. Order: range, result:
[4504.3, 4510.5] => 19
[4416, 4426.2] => 17.4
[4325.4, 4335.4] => 23.9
